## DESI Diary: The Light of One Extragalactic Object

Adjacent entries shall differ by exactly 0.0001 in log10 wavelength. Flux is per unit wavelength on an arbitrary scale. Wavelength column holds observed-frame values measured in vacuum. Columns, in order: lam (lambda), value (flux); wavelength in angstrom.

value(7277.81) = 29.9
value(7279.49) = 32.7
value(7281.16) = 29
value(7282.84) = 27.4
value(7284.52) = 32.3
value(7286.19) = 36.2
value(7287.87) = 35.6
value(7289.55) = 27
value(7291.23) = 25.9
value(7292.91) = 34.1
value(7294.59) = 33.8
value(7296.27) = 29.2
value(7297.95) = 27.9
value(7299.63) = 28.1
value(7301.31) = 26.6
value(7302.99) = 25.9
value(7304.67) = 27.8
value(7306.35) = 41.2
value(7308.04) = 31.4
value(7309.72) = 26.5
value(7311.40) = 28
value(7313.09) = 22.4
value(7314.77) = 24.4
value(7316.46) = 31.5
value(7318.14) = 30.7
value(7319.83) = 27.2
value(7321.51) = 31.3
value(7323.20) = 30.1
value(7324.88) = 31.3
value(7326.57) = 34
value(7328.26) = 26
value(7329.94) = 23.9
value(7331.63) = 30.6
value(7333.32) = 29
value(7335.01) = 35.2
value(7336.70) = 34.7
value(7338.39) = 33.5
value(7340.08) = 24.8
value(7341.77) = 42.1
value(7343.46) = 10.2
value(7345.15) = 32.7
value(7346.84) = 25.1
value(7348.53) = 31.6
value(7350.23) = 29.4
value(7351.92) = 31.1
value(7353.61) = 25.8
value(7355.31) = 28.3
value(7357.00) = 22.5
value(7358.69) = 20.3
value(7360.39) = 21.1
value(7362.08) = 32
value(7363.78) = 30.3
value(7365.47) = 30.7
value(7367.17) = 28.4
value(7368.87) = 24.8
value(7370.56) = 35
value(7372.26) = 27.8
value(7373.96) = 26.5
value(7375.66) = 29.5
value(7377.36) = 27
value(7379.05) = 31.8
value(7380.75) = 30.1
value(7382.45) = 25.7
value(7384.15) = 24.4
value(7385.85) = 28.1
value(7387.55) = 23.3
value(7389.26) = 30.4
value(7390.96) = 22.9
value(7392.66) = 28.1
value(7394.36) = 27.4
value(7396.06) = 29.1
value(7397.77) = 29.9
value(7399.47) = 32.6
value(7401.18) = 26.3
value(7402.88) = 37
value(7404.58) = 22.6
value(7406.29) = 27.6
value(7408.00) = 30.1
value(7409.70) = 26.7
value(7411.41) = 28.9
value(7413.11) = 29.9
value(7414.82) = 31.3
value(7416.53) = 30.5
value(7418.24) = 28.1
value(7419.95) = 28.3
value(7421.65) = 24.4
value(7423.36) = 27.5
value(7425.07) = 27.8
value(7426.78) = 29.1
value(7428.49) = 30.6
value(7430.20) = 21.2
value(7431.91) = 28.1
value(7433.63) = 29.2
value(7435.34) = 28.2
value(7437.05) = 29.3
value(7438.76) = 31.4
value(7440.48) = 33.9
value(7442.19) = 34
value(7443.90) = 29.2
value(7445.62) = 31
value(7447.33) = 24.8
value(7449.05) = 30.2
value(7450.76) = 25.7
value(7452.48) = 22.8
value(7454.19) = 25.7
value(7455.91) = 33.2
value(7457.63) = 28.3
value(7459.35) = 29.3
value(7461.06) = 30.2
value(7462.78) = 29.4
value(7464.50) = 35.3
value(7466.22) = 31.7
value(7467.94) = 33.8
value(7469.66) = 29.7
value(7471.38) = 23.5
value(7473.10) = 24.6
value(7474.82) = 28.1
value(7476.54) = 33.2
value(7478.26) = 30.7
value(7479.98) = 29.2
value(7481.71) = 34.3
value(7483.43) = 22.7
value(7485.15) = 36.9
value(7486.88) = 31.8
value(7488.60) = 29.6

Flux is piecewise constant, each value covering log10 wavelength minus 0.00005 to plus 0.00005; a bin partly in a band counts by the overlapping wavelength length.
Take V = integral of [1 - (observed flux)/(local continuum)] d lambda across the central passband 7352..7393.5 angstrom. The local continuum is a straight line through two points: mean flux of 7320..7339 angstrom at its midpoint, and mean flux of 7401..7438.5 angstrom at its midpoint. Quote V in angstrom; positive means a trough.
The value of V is 3.1 angstrom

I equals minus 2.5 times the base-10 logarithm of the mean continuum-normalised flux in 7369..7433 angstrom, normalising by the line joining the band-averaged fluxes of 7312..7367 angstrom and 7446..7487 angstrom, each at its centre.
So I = 0.03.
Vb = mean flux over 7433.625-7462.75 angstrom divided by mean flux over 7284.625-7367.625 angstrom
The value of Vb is 1.00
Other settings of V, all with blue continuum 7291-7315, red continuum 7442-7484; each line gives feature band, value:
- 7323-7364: 0.7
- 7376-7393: 1.1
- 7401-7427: 0.5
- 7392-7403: -0.2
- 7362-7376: -0.1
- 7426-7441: 0.1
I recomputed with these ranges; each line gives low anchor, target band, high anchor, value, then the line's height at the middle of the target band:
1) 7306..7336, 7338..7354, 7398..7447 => 0.03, 29.4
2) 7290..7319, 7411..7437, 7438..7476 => 0.04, 29.3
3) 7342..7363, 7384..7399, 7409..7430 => 0.01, 27.5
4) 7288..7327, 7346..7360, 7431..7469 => 0.12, 29.6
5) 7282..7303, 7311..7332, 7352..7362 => -0.03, 27.8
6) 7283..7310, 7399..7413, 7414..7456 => 0.00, 29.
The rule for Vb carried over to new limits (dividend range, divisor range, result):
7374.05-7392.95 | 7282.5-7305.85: 0.91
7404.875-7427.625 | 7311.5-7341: 0.96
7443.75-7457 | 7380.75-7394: 1.05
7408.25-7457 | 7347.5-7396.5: 1.03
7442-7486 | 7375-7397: 1.07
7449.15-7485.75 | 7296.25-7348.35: 1.01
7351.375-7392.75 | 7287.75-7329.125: 0.93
